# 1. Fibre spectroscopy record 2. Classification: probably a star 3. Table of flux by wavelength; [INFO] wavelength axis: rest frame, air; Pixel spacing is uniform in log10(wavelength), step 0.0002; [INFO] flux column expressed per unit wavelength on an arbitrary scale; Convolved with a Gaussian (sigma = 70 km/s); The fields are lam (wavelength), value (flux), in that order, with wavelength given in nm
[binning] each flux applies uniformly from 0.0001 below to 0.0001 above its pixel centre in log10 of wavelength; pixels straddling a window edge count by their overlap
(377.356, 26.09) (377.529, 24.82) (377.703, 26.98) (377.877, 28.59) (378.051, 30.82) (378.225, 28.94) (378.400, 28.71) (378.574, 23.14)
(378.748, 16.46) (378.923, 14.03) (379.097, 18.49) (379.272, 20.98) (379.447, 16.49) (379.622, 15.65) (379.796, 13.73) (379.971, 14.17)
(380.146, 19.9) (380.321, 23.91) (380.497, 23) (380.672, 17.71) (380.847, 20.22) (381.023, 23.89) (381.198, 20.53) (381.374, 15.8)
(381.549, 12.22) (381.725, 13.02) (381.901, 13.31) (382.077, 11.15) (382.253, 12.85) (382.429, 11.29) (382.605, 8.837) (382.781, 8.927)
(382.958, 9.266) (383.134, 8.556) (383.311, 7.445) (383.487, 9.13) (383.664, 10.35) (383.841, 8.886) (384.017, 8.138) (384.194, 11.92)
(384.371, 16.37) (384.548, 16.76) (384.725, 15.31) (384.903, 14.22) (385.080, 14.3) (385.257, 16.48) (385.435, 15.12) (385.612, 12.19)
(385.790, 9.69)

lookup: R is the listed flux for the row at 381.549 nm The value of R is 12.22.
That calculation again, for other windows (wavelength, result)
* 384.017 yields 8.138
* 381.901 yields 13.31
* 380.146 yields 19.9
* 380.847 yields 20.22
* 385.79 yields 9.69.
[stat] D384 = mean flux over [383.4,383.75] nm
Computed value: 9.73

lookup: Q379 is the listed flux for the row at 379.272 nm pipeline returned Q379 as 20.98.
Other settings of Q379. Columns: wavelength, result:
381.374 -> 15.8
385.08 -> 14.3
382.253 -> 12.85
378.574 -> 23.14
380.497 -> 23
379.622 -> 15.65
